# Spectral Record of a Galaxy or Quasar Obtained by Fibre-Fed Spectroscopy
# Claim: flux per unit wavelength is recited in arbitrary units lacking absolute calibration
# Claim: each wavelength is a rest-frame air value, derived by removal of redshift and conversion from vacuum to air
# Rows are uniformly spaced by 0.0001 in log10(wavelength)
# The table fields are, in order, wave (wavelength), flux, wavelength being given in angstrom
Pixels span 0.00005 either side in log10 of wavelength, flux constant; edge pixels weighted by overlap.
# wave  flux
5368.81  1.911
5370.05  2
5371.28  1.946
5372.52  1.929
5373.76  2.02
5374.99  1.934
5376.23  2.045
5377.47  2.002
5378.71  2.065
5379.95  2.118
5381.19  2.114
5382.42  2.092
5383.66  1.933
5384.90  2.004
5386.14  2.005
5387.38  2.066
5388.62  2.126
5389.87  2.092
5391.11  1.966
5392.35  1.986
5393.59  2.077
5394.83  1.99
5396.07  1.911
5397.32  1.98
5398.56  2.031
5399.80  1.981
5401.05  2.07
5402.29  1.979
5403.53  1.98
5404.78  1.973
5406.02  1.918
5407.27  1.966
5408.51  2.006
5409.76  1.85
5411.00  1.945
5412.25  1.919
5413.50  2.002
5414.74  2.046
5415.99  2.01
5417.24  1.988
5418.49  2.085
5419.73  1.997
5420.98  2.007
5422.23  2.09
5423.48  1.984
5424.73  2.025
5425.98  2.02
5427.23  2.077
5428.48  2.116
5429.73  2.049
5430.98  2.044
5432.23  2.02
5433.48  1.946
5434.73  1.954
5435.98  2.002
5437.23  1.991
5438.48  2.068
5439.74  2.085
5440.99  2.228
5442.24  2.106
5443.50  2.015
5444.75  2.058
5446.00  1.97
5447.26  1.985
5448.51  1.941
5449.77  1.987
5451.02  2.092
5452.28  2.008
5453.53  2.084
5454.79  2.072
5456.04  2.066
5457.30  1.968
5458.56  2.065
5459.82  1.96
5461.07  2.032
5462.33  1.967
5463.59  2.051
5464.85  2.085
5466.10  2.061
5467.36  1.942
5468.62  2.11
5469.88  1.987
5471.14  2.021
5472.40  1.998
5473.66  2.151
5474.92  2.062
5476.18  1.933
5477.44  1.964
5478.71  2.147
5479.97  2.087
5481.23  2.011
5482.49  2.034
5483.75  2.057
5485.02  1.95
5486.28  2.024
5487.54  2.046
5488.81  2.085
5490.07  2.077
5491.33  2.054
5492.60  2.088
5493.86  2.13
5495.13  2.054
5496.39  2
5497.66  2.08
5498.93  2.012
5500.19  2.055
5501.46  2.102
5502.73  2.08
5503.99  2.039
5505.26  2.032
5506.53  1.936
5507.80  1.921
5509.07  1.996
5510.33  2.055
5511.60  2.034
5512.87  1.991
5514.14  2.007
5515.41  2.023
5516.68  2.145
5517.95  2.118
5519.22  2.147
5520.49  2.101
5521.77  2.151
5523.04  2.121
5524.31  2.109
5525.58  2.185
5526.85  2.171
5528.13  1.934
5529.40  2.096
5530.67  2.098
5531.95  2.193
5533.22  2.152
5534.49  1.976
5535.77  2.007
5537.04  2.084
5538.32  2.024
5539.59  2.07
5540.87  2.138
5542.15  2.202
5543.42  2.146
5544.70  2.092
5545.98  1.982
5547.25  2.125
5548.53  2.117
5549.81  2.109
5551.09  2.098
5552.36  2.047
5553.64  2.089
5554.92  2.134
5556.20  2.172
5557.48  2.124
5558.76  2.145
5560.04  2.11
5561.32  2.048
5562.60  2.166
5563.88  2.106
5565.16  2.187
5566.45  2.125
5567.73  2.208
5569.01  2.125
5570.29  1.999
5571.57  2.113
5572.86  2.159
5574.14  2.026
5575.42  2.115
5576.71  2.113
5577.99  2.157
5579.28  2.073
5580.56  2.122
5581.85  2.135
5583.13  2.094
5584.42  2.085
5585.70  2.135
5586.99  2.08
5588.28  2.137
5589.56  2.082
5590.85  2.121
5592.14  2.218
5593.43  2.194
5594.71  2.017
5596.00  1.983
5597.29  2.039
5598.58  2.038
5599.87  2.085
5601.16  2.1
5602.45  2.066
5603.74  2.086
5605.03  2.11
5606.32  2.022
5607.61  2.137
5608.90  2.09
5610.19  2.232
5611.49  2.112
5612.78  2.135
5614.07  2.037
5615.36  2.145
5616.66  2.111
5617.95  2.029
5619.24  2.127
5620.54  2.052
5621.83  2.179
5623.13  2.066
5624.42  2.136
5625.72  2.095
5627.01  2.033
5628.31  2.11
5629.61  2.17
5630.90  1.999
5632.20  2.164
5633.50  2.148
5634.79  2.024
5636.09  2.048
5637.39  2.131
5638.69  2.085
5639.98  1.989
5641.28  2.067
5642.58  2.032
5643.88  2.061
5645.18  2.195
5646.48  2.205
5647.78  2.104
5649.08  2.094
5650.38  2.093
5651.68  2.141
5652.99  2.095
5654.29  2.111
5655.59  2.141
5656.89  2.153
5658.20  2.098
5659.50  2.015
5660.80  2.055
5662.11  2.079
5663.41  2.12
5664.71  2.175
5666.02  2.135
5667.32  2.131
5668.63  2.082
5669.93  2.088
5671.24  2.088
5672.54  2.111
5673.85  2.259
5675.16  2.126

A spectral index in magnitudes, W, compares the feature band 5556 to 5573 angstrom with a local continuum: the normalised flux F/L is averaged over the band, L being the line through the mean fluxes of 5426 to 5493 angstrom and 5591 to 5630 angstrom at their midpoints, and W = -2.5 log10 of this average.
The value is -0.02 mag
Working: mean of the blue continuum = 2.04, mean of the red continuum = 2.1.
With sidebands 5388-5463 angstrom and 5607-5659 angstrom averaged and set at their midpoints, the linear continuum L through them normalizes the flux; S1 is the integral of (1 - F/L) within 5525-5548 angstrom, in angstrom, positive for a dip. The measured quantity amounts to -0.3 angstrom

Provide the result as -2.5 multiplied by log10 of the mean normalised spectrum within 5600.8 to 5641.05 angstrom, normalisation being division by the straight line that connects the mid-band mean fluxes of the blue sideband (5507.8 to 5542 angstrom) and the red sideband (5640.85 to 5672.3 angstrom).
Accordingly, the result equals 0.00 mag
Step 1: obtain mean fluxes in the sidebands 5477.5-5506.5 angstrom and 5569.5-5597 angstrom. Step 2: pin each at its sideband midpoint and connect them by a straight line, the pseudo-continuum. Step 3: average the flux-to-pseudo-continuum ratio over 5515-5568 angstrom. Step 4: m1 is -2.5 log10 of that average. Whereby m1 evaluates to -0.02 mag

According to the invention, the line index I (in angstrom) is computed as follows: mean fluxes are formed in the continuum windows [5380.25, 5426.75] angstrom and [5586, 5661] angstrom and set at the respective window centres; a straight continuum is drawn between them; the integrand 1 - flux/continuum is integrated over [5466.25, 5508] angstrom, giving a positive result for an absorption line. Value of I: 0.0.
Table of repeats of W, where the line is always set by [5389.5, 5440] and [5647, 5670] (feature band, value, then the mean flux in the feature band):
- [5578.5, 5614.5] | -0.009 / 2.1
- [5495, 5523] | -0.003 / 2.05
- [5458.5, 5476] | -0.003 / 2.03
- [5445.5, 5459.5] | 0.001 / 2.02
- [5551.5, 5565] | -0.027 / 2.12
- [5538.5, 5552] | -0.024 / 2.1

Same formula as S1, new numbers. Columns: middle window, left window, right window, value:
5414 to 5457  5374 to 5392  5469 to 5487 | 0.0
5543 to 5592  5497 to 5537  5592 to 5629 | -0.7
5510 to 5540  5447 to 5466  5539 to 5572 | 0.1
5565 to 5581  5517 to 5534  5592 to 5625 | -0.1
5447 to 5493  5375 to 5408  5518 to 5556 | 0.6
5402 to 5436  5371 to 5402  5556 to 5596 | 0.6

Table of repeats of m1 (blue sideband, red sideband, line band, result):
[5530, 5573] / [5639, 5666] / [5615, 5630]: 0.00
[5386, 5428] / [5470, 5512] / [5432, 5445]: -0.01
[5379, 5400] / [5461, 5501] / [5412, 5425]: 0.01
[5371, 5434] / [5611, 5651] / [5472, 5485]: 0.00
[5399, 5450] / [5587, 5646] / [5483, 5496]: -0.01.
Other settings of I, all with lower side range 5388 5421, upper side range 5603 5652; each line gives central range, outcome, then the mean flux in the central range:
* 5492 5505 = -0.2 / 2.06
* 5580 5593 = -0.3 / 2.12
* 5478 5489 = -0.1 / 2.05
